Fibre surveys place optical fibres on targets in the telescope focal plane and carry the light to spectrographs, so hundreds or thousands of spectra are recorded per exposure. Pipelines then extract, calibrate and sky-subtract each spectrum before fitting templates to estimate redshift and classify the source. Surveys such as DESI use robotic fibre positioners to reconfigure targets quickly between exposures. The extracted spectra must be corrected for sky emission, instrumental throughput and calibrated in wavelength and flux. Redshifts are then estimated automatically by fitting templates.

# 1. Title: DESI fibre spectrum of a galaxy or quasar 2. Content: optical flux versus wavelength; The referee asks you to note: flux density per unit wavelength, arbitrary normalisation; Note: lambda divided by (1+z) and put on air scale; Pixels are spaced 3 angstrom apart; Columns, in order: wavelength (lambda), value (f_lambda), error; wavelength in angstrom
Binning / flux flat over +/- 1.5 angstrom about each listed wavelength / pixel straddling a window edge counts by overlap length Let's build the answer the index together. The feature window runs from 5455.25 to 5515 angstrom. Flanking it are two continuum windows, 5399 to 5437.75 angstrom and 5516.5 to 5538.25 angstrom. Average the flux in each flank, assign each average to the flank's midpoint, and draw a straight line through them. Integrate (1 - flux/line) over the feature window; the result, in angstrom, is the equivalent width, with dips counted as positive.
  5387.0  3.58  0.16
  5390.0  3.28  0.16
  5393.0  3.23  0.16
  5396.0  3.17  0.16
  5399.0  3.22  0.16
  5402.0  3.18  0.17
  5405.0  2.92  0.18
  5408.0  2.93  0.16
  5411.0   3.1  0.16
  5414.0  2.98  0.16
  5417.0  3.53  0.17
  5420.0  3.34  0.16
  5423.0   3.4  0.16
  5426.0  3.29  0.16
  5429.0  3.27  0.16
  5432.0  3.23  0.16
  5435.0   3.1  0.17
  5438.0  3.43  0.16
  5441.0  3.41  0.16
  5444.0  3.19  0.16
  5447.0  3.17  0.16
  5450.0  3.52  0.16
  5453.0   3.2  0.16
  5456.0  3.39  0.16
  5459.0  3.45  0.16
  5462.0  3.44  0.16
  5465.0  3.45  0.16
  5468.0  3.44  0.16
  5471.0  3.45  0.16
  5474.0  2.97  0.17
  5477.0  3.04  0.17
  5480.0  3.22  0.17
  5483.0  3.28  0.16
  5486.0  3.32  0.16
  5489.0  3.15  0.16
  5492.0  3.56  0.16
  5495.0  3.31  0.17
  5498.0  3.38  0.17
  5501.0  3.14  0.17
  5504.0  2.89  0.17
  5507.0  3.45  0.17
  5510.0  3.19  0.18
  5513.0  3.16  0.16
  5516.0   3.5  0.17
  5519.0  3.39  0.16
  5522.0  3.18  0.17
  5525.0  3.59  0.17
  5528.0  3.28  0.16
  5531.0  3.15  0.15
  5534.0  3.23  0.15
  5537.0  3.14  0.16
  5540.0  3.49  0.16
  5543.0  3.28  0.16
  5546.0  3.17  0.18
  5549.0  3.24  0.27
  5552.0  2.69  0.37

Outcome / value -0.5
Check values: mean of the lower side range 3.2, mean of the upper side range 3.29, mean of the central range 3.28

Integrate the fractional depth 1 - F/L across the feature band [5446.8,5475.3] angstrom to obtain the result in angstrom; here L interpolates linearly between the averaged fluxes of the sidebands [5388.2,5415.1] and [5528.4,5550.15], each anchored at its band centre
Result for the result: -1.7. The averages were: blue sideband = 3.12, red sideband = 3.24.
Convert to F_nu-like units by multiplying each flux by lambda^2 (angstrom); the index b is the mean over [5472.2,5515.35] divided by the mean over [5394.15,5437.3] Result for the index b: 1.0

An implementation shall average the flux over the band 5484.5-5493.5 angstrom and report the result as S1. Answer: 3.34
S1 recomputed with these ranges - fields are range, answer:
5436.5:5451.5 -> 3.34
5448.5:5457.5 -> 3.37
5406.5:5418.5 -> 3.14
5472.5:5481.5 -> 3.08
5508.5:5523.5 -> 3.28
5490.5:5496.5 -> 3.44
